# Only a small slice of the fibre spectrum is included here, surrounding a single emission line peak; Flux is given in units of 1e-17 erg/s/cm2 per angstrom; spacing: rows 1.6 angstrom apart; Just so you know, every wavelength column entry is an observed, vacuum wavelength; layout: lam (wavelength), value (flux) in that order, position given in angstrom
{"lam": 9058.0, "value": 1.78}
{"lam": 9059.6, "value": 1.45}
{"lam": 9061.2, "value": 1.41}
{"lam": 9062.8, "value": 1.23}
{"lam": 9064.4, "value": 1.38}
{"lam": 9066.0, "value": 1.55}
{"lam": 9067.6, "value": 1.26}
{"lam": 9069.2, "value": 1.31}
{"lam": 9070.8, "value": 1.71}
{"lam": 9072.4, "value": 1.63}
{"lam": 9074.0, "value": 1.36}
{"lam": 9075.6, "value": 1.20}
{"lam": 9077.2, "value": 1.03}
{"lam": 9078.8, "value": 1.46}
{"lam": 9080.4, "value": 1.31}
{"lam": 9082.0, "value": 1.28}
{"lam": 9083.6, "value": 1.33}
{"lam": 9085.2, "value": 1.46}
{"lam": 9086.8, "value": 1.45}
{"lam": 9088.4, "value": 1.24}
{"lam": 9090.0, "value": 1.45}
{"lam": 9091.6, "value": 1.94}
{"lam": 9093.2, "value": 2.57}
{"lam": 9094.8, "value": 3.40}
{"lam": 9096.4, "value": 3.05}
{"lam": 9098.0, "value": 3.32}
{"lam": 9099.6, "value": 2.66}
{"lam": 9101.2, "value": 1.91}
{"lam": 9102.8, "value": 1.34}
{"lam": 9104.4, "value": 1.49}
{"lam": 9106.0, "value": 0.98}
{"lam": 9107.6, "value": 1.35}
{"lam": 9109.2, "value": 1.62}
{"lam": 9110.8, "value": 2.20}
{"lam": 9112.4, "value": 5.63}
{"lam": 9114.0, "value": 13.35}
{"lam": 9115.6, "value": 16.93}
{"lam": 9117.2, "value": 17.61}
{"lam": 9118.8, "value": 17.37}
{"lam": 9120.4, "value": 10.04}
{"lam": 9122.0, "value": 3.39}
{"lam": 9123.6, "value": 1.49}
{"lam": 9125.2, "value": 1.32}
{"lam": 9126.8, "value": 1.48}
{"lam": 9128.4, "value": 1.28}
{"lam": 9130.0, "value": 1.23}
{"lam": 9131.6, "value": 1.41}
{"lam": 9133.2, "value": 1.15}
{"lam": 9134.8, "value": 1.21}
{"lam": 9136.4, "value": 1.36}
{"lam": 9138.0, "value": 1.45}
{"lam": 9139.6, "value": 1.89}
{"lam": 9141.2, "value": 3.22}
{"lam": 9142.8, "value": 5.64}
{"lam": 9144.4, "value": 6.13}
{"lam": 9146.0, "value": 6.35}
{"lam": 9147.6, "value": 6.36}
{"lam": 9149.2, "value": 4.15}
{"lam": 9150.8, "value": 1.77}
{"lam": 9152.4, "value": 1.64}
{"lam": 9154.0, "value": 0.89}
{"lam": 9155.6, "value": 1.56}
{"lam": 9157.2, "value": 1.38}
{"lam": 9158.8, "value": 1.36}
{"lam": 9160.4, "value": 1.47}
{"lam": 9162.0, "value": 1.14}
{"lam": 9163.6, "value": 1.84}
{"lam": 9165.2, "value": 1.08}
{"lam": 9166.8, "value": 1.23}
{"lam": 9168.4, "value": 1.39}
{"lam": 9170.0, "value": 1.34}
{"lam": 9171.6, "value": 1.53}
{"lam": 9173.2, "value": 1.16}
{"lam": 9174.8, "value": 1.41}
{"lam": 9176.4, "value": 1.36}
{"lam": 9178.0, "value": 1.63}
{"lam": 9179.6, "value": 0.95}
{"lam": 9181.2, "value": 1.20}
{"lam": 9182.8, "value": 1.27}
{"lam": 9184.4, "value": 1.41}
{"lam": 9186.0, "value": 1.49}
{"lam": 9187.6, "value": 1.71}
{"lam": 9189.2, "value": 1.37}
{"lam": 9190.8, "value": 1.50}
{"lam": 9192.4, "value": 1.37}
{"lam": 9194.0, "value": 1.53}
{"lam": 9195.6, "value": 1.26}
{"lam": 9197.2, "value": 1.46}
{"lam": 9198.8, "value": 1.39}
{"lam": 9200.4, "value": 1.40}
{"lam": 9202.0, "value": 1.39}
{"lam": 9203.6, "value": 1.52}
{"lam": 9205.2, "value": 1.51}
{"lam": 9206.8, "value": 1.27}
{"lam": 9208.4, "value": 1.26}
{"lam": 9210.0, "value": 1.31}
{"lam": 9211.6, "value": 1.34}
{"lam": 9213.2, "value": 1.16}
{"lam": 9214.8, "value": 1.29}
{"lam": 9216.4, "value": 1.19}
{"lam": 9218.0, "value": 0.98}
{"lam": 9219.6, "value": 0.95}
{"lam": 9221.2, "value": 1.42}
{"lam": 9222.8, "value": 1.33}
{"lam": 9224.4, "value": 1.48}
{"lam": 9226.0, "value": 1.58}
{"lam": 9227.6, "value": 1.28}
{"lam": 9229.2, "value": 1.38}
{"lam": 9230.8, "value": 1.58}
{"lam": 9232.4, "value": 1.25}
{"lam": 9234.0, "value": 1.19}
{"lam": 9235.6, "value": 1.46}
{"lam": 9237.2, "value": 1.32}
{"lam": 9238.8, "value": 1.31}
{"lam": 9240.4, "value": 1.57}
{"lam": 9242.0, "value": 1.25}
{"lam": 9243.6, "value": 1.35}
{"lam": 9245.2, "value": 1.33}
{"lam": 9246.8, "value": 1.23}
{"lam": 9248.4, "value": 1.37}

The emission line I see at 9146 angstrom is [N II] 6583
